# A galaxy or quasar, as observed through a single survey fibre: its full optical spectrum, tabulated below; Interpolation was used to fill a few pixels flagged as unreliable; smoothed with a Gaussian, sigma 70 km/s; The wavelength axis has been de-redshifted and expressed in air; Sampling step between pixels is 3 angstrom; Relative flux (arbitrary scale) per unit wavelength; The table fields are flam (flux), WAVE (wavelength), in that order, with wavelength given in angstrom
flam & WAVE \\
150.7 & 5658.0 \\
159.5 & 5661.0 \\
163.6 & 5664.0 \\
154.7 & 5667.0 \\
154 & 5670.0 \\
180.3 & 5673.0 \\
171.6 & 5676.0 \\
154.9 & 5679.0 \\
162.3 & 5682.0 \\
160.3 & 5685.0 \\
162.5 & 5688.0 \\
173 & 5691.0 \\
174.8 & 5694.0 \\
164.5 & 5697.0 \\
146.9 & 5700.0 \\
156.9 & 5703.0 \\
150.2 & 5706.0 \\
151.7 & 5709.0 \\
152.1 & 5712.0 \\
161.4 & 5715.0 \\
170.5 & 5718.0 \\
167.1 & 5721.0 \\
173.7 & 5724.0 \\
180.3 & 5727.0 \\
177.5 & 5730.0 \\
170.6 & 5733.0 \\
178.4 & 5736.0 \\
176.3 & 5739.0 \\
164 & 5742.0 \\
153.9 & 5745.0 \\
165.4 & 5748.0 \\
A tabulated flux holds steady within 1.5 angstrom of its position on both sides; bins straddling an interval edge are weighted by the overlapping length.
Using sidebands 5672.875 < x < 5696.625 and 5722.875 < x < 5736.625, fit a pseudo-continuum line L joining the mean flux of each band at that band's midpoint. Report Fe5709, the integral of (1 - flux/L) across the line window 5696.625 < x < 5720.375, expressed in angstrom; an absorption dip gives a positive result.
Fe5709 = 2.0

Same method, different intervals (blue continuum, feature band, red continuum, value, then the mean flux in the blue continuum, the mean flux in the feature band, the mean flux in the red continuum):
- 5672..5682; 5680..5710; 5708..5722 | 0.70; 167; 160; 161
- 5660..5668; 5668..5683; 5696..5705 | -0.58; 160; 164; 155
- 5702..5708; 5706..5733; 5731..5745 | -0.87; 153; 166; 171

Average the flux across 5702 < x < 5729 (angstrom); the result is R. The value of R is 163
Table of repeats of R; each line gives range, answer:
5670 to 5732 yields 164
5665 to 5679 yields 164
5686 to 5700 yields 166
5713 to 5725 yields 167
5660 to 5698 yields 164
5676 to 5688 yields 161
